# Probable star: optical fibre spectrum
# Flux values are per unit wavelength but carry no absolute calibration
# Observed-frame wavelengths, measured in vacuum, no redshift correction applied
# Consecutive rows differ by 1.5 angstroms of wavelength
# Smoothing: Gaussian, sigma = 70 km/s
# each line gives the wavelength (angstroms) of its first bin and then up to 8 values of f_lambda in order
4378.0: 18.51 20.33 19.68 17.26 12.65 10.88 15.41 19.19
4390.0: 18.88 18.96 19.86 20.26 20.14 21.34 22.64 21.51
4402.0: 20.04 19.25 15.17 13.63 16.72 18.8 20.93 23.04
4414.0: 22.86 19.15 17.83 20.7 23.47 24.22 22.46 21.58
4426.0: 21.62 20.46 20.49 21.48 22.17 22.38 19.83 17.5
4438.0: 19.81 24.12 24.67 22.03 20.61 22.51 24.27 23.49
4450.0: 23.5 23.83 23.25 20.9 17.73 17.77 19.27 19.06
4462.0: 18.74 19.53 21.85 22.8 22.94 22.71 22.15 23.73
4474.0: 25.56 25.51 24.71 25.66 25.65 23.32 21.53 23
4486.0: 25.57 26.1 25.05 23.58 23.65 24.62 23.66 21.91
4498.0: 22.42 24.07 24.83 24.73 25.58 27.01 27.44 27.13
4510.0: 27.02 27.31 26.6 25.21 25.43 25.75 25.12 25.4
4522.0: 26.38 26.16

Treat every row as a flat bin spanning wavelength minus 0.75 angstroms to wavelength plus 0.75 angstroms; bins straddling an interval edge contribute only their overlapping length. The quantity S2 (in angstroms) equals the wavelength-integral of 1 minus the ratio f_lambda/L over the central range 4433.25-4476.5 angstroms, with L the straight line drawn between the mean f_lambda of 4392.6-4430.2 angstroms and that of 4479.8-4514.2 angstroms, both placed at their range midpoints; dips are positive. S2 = 1.58 angstroms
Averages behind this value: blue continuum 20.3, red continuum 24.9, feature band 21.8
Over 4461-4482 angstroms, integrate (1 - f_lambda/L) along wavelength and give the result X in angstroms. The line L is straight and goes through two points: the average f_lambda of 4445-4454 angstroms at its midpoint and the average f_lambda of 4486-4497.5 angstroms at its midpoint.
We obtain 0.6 angstroms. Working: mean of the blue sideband 23.4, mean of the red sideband 24.1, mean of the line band 23.2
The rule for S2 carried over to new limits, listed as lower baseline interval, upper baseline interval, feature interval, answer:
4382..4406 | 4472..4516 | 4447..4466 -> 1.3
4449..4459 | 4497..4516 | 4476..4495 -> -0.4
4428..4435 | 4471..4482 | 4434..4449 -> 0.2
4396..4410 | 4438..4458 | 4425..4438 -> 0.2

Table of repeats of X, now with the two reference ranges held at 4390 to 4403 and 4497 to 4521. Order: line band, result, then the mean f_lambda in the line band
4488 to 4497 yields 0.4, 23.9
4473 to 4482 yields -0.3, 25.1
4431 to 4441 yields 0.5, 21.3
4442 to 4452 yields 0.0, 22.9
